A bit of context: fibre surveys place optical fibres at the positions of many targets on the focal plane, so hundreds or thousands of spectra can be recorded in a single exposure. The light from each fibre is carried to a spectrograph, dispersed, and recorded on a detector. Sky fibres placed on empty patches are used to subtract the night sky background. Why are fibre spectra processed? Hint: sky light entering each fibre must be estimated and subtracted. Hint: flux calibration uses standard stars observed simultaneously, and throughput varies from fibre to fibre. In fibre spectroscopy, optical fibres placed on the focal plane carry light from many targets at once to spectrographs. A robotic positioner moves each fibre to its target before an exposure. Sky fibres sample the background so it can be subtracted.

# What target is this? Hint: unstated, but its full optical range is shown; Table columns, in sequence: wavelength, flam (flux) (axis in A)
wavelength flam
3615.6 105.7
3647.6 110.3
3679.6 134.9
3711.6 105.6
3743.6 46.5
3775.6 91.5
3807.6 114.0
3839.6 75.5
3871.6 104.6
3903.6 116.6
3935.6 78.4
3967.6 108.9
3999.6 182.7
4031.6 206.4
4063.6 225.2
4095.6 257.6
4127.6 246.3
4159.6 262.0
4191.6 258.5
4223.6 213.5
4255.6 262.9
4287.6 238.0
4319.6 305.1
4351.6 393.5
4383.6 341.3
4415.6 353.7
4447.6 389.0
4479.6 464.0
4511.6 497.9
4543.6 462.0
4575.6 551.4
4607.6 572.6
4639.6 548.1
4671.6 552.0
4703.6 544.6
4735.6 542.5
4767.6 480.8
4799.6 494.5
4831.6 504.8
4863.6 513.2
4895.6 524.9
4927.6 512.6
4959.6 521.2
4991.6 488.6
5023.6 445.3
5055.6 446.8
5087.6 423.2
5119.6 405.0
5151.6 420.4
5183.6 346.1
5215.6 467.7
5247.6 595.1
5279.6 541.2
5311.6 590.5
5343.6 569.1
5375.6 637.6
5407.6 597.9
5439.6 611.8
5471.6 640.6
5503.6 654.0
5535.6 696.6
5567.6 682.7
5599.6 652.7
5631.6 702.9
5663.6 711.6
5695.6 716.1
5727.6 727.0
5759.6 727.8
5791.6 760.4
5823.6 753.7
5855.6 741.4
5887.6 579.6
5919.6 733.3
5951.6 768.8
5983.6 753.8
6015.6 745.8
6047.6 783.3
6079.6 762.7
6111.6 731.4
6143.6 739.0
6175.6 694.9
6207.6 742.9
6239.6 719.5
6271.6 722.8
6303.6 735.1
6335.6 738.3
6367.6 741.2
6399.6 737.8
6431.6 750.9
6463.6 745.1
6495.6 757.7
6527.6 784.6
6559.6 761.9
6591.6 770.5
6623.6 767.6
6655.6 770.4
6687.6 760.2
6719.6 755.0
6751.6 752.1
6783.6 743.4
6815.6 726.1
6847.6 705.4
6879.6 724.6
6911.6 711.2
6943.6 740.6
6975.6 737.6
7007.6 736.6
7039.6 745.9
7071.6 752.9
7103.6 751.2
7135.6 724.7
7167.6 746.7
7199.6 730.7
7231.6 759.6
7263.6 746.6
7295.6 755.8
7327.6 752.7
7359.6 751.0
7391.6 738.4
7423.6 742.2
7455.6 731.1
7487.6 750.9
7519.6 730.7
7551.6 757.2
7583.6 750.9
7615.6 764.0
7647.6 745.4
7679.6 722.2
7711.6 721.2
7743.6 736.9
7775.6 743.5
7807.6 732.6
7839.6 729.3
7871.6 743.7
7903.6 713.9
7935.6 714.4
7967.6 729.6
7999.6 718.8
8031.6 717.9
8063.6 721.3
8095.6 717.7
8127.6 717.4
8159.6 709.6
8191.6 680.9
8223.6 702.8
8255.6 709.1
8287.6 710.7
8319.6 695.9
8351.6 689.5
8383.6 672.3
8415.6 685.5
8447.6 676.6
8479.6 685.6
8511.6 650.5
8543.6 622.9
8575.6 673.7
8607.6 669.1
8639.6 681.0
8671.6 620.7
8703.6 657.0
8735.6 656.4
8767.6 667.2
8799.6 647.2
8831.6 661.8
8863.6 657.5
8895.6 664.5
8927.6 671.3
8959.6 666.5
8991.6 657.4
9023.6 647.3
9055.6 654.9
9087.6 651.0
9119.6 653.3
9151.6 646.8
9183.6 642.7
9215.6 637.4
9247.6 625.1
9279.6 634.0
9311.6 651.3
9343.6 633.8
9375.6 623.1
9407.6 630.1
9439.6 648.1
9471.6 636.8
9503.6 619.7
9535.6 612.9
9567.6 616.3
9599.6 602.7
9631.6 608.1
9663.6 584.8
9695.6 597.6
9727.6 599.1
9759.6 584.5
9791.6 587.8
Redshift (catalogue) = 0.00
